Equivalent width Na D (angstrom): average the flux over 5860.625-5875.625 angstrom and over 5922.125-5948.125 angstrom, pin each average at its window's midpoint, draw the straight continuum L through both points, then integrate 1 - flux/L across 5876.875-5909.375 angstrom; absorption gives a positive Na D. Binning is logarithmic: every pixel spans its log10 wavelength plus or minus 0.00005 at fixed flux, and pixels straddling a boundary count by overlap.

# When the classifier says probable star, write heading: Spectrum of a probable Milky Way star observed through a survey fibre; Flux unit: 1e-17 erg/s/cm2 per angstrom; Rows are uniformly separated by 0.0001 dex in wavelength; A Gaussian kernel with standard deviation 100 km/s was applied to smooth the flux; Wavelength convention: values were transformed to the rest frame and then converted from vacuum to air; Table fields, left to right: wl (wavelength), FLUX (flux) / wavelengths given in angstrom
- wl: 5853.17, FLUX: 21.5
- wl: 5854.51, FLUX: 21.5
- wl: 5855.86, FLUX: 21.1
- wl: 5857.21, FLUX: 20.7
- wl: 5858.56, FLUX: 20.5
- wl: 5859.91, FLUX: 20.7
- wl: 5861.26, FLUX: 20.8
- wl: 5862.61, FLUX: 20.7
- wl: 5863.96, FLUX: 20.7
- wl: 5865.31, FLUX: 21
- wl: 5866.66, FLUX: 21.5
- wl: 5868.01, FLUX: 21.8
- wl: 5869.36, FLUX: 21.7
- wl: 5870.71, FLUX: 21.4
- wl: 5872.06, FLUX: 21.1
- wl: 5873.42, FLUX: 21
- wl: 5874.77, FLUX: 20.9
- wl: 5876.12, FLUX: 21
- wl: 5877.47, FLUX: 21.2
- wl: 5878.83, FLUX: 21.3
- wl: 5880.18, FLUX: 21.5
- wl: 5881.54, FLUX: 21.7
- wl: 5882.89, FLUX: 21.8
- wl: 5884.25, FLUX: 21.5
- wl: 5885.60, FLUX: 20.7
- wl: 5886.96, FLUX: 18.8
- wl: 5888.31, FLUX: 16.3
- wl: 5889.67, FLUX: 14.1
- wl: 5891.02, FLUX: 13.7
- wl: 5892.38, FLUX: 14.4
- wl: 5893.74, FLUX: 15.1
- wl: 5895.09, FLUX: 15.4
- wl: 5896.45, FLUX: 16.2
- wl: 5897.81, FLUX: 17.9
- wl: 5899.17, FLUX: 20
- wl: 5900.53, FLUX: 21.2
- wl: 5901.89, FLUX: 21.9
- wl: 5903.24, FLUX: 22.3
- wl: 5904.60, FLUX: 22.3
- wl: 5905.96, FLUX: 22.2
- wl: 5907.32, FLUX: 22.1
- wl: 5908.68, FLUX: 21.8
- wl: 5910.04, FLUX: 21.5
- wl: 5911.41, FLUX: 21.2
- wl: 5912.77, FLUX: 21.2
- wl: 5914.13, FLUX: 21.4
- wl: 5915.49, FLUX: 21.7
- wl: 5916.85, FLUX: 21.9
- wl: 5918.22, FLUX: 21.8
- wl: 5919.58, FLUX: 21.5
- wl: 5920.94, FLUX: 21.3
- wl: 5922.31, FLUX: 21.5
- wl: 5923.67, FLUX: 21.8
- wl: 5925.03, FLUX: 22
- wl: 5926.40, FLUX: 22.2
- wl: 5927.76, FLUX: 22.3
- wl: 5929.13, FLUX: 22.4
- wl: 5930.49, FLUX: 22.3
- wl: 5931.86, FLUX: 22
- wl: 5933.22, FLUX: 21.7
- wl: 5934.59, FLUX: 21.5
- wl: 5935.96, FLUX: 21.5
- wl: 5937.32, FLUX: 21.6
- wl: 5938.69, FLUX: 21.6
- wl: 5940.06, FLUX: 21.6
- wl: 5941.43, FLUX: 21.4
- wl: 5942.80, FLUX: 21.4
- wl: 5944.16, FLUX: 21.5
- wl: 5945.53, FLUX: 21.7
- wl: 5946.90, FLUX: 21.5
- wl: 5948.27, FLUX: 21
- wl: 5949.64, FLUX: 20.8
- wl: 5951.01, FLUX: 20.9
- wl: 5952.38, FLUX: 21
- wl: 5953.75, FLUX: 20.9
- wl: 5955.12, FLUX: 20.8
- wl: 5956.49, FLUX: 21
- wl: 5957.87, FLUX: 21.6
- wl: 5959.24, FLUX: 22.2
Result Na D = 3.02 angstrom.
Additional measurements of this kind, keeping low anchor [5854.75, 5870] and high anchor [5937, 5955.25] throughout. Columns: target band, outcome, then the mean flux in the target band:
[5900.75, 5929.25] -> -0.8 angstrom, 21.8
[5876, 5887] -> -0.1 angstrom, 21.2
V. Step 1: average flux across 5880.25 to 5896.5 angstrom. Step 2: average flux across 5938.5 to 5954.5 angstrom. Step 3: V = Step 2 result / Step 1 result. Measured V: 1.20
